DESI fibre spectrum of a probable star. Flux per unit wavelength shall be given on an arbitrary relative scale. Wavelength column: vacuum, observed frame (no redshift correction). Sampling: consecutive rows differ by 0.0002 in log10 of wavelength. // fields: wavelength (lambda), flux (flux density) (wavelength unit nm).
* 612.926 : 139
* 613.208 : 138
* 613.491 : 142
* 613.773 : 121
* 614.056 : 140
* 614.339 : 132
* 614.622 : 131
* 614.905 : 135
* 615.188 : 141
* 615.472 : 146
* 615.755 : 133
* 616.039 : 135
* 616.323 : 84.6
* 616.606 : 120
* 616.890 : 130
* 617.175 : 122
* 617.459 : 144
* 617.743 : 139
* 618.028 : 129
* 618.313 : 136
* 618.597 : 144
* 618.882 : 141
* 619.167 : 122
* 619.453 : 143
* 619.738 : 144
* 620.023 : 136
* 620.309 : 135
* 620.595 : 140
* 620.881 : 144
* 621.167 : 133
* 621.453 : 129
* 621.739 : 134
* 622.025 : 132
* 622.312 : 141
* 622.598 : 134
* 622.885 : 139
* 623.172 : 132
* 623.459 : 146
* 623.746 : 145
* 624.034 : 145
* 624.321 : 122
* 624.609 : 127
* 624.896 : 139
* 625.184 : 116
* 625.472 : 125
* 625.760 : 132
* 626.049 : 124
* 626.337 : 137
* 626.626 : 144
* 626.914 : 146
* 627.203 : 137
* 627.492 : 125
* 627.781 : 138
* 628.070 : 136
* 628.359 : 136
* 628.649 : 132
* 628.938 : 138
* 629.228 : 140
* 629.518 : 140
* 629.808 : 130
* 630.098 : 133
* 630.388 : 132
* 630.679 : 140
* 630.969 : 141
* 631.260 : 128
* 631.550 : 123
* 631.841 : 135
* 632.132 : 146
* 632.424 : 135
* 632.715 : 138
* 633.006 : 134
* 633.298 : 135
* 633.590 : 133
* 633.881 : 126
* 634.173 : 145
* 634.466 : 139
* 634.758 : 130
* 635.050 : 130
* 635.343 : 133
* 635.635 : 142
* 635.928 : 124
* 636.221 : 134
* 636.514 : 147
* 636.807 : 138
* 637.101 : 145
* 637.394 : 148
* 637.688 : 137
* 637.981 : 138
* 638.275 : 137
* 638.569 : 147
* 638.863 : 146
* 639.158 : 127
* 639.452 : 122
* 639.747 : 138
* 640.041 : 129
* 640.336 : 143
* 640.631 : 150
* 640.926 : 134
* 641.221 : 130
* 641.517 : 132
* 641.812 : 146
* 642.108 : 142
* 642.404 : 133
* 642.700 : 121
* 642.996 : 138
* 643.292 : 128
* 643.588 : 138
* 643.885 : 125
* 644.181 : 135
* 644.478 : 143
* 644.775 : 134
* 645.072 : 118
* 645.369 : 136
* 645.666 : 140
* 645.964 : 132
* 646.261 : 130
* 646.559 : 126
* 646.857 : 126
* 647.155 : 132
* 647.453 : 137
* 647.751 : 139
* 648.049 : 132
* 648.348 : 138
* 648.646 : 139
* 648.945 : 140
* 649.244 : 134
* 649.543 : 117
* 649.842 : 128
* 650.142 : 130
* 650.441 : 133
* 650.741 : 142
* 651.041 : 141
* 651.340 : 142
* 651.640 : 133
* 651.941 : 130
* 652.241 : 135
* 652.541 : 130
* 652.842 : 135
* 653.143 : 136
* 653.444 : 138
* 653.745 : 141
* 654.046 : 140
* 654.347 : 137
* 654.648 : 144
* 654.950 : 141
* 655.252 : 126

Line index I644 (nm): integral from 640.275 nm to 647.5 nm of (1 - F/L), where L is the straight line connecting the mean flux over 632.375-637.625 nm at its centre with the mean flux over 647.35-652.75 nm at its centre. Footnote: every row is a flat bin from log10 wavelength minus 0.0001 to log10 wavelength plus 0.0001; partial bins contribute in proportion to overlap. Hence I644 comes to 0.08 nm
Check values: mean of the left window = 136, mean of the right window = 134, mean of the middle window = 134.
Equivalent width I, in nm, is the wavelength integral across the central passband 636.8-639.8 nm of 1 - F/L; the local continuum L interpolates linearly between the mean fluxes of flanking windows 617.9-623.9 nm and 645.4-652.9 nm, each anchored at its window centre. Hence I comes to -0.08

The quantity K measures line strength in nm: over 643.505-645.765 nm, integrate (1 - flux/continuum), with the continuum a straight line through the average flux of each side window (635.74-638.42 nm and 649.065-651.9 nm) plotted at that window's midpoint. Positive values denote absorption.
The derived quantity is 0.04 nm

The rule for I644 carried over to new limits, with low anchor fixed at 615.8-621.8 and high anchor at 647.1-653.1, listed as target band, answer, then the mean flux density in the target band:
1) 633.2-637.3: -0.07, 136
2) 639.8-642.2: -0.08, 138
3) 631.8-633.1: -0.04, 138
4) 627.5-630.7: -0.05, 135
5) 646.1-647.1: 0.05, 128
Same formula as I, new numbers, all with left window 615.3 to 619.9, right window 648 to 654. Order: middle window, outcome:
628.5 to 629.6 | -0.04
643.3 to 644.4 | 0.01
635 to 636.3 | 0.01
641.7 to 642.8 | -0.01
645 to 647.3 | 0.07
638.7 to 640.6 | -0.02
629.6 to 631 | -0.02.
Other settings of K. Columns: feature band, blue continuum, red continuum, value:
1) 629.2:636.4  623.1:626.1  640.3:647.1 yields -0.09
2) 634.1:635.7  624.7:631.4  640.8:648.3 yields -0.02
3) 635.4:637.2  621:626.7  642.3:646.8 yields -0.07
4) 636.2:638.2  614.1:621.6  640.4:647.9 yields -0.11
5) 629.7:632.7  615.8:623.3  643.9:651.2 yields -0.03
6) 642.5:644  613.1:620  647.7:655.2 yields 0.05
